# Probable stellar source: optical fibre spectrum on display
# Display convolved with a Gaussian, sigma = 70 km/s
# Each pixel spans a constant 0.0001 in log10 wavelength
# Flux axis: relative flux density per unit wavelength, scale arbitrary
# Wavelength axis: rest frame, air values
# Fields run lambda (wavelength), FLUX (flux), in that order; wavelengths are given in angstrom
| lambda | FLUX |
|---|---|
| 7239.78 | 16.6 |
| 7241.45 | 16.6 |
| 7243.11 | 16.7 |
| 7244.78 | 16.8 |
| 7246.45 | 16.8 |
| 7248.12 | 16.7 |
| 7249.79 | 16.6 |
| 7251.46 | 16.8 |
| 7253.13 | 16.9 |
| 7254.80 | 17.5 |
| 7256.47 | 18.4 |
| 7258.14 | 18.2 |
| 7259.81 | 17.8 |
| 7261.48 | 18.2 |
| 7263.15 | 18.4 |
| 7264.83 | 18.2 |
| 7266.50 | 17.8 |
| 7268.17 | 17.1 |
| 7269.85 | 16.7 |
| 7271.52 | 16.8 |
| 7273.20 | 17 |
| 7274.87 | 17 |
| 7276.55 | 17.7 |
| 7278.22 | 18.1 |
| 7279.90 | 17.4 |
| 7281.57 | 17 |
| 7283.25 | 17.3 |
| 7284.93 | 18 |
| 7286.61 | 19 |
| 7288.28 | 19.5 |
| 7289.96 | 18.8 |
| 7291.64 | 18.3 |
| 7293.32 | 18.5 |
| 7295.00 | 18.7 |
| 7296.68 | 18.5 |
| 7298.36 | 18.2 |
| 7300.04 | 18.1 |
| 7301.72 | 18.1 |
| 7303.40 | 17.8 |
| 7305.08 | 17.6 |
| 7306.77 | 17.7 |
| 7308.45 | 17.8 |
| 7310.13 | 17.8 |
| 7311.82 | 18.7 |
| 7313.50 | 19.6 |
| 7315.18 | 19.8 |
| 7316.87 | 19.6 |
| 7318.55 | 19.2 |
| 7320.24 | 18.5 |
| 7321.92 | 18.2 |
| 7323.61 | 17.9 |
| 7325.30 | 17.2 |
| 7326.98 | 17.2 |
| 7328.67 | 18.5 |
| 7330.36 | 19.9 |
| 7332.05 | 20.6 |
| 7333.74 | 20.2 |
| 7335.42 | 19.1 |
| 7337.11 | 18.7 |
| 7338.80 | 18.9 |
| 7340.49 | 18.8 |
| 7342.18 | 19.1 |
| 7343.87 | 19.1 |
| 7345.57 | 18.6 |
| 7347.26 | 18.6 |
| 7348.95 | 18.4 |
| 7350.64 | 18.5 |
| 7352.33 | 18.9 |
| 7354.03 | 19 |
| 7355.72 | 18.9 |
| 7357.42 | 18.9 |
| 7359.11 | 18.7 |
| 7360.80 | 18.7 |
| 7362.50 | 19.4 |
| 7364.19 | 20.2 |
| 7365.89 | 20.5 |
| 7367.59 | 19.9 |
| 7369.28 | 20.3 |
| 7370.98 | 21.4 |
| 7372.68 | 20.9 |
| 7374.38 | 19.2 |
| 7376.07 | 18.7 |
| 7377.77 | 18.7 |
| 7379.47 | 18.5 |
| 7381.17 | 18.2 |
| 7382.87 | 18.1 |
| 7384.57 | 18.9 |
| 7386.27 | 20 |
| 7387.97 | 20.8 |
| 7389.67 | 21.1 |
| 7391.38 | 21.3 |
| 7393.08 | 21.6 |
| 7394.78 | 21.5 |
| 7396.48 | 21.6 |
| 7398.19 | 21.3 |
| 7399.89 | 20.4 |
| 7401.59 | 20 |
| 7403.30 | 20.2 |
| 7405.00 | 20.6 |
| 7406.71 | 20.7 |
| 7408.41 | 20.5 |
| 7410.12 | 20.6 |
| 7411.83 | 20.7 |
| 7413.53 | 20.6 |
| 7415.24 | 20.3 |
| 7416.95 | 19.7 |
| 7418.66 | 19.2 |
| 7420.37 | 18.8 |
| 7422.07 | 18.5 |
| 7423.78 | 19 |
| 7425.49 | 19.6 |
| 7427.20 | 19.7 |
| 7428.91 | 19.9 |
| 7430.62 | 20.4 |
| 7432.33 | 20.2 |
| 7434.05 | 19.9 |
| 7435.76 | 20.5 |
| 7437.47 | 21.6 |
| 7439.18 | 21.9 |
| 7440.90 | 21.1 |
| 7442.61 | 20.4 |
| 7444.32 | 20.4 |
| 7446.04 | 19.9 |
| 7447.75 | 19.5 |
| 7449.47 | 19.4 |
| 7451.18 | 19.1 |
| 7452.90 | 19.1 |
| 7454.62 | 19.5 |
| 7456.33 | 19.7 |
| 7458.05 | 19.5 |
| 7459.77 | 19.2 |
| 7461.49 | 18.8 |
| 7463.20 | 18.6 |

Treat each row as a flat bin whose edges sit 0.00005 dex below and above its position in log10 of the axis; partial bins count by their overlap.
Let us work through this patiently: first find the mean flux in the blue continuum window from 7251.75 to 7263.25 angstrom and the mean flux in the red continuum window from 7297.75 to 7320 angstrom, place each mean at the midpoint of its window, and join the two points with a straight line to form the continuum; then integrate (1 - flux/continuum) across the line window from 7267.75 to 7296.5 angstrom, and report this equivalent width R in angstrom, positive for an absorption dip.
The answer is 0.47 angstrom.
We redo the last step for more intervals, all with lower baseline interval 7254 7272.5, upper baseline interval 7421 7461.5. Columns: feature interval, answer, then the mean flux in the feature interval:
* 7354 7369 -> -0.4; 19.4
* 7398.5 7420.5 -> -0.8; 20.2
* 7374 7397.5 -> -0.8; 19.9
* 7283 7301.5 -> -0.4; 18.5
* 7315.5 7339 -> -0.4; 18.9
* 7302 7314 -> 0.1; 18.1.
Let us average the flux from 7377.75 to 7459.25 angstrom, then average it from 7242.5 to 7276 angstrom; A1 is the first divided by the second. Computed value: 1.2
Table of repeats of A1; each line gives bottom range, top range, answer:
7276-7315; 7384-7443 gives 1.12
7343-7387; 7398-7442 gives 1.05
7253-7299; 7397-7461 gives 1.12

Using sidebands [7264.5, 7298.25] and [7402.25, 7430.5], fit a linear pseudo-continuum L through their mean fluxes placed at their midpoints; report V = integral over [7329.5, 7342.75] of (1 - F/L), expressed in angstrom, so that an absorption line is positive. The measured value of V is -0.5 angstrom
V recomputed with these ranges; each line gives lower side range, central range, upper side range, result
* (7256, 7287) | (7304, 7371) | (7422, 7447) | -0.8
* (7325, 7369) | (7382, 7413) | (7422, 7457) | -1.5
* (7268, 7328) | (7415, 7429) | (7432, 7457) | 0.3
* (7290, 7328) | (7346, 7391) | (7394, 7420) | 0.6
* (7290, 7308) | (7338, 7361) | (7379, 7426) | 0.4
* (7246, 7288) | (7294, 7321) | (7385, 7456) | -0.3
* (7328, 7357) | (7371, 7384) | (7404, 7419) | 0.4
